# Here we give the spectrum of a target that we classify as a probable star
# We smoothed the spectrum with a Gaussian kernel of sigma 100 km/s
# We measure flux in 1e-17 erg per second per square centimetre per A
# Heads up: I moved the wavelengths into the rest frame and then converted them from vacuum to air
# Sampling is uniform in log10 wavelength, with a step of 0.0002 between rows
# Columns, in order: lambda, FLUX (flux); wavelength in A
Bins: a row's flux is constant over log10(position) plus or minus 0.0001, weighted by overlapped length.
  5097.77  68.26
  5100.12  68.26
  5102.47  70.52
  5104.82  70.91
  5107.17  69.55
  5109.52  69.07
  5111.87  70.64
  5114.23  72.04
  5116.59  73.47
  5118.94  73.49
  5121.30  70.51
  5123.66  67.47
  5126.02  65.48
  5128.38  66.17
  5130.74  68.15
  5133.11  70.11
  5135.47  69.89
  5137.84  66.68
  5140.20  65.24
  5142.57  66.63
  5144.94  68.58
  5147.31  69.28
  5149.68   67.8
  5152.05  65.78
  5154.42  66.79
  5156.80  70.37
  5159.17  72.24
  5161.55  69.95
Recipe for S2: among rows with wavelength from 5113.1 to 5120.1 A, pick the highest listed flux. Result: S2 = 73.49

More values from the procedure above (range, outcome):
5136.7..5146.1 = 68.58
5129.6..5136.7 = 70.11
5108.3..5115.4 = 72.04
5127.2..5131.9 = 68.15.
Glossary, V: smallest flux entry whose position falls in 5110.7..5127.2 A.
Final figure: 65.48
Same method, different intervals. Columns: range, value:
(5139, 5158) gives 65.24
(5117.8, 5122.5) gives 70.51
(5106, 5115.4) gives 69.07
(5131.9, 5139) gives 66.68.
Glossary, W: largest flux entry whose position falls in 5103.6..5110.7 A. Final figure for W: 70.91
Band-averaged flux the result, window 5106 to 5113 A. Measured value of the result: 69.8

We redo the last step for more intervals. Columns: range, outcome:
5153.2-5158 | 68.6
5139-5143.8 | 66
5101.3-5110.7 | 70.1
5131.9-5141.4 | 68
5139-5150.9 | 67.5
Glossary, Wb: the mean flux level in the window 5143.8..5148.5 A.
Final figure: 68.9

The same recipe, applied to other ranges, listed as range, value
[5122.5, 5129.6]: 66.4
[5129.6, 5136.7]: 69.3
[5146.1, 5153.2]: 67.7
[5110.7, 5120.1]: 72.4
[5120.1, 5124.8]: 69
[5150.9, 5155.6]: 66.3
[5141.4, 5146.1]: 67.6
